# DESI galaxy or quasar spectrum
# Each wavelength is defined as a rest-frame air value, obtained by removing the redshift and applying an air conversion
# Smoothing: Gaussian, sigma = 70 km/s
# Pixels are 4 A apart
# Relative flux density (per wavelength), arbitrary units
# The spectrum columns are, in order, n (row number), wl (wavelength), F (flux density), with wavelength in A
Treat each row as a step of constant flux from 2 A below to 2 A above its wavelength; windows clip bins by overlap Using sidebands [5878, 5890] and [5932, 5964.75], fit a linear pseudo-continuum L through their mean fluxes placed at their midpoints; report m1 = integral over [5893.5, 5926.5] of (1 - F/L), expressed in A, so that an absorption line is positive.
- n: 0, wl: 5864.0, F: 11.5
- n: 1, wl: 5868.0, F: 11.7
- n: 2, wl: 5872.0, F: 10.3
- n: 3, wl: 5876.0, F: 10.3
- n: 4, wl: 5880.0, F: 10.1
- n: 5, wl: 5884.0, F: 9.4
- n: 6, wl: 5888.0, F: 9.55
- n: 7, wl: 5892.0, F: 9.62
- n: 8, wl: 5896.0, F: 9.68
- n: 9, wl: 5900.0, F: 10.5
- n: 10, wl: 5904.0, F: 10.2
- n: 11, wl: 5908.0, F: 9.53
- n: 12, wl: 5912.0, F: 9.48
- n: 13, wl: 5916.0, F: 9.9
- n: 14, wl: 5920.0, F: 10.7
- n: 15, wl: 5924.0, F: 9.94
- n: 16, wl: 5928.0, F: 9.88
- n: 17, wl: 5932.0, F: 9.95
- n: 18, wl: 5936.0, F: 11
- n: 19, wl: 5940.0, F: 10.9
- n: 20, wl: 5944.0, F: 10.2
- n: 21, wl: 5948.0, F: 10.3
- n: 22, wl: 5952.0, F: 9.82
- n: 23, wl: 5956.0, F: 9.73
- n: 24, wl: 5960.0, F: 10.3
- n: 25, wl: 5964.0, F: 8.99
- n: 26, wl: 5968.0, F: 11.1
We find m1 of -0.32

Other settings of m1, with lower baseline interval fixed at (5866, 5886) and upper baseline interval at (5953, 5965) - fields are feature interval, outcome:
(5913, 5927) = -0.1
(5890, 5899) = 0.4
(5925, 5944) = -0.9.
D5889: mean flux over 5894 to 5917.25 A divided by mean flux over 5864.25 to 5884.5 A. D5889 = 0.9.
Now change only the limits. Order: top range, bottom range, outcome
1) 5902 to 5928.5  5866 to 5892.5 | 0.98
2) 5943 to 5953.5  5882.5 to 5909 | 1.03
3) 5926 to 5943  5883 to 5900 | 1.08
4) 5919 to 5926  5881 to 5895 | 1.07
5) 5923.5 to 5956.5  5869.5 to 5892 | 1.03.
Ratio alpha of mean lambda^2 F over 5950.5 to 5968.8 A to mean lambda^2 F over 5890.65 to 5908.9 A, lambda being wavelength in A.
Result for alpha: 1.02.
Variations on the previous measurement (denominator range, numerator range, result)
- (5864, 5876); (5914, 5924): 0.95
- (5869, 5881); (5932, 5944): 1.05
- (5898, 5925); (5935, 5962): 1.04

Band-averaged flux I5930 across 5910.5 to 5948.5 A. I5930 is 10.2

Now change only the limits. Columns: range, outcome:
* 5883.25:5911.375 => 9.79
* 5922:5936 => 10.1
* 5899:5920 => 9.97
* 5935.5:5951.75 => 10.5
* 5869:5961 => 10.1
